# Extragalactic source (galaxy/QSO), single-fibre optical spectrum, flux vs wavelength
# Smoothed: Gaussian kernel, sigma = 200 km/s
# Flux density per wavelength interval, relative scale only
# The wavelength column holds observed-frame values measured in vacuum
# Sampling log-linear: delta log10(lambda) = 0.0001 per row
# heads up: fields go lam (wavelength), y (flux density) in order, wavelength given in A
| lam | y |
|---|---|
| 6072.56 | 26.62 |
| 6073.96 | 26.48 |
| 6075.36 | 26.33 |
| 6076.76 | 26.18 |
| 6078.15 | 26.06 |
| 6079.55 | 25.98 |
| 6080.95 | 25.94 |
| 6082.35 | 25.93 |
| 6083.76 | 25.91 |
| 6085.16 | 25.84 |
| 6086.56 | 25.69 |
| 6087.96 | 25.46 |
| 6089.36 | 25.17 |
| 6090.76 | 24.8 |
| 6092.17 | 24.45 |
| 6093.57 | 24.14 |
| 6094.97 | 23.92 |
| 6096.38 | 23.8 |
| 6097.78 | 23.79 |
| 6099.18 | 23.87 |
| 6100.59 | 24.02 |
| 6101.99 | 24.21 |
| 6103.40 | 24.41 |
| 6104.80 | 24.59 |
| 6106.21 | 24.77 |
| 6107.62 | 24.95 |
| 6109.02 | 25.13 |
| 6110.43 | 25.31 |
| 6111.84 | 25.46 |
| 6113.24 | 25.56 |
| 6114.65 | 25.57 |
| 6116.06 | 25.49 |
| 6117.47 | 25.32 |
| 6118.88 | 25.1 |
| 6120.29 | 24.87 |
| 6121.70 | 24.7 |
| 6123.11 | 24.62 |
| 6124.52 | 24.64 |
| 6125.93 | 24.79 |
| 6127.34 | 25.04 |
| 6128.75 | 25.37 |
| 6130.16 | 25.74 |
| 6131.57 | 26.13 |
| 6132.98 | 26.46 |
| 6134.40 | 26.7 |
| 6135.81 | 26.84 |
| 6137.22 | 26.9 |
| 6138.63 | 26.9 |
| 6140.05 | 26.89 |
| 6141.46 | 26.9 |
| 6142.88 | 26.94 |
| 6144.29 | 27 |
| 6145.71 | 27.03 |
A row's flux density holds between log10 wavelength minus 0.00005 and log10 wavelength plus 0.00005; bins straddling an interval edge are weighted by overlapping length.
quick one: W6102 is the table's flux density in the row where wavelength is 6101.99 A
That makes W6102 24.21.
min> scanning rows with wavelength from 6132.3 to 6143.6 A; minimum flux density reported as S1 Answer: 26.46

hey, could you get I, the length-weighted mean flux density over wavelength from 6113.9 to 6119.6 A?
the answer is 25.3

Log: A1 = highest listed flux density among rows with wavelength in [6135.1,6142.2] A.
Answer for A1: 26.9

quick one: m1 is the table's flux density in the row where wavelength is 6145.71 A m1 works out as 27.03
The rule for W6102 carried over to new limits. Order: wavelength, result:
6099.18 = 23.87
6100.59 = 24.02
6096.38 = 23.8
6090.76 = 24.8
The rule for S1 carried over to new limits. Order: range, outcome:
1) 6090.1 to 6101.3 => 23.79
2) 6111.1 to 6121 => 24.87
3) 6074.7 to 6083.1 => 25.93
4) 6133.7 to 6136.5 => 26.7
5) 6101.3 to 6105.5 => 24.21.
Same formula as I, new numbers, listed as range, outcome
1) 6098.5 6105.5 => 24.2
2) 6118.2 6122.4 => 24.9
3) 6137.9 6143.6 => 26.9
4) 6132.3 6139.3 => 26.8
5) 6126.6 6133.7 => 25.7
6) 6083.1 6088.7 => 25.7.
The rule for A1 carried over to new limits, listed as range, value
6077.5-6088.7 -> 26.06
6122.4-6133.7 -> 26.46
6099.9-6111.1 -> 25.31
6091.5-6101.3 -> 24.45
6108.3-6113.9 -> 25.56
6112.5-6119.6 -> 25.57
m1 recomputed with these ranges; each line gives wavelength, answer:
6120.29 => 24.87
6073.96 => 26.48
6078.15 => 26.06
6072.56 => 26.62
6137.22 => 26.9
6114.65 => 25.57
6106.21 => 24.77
